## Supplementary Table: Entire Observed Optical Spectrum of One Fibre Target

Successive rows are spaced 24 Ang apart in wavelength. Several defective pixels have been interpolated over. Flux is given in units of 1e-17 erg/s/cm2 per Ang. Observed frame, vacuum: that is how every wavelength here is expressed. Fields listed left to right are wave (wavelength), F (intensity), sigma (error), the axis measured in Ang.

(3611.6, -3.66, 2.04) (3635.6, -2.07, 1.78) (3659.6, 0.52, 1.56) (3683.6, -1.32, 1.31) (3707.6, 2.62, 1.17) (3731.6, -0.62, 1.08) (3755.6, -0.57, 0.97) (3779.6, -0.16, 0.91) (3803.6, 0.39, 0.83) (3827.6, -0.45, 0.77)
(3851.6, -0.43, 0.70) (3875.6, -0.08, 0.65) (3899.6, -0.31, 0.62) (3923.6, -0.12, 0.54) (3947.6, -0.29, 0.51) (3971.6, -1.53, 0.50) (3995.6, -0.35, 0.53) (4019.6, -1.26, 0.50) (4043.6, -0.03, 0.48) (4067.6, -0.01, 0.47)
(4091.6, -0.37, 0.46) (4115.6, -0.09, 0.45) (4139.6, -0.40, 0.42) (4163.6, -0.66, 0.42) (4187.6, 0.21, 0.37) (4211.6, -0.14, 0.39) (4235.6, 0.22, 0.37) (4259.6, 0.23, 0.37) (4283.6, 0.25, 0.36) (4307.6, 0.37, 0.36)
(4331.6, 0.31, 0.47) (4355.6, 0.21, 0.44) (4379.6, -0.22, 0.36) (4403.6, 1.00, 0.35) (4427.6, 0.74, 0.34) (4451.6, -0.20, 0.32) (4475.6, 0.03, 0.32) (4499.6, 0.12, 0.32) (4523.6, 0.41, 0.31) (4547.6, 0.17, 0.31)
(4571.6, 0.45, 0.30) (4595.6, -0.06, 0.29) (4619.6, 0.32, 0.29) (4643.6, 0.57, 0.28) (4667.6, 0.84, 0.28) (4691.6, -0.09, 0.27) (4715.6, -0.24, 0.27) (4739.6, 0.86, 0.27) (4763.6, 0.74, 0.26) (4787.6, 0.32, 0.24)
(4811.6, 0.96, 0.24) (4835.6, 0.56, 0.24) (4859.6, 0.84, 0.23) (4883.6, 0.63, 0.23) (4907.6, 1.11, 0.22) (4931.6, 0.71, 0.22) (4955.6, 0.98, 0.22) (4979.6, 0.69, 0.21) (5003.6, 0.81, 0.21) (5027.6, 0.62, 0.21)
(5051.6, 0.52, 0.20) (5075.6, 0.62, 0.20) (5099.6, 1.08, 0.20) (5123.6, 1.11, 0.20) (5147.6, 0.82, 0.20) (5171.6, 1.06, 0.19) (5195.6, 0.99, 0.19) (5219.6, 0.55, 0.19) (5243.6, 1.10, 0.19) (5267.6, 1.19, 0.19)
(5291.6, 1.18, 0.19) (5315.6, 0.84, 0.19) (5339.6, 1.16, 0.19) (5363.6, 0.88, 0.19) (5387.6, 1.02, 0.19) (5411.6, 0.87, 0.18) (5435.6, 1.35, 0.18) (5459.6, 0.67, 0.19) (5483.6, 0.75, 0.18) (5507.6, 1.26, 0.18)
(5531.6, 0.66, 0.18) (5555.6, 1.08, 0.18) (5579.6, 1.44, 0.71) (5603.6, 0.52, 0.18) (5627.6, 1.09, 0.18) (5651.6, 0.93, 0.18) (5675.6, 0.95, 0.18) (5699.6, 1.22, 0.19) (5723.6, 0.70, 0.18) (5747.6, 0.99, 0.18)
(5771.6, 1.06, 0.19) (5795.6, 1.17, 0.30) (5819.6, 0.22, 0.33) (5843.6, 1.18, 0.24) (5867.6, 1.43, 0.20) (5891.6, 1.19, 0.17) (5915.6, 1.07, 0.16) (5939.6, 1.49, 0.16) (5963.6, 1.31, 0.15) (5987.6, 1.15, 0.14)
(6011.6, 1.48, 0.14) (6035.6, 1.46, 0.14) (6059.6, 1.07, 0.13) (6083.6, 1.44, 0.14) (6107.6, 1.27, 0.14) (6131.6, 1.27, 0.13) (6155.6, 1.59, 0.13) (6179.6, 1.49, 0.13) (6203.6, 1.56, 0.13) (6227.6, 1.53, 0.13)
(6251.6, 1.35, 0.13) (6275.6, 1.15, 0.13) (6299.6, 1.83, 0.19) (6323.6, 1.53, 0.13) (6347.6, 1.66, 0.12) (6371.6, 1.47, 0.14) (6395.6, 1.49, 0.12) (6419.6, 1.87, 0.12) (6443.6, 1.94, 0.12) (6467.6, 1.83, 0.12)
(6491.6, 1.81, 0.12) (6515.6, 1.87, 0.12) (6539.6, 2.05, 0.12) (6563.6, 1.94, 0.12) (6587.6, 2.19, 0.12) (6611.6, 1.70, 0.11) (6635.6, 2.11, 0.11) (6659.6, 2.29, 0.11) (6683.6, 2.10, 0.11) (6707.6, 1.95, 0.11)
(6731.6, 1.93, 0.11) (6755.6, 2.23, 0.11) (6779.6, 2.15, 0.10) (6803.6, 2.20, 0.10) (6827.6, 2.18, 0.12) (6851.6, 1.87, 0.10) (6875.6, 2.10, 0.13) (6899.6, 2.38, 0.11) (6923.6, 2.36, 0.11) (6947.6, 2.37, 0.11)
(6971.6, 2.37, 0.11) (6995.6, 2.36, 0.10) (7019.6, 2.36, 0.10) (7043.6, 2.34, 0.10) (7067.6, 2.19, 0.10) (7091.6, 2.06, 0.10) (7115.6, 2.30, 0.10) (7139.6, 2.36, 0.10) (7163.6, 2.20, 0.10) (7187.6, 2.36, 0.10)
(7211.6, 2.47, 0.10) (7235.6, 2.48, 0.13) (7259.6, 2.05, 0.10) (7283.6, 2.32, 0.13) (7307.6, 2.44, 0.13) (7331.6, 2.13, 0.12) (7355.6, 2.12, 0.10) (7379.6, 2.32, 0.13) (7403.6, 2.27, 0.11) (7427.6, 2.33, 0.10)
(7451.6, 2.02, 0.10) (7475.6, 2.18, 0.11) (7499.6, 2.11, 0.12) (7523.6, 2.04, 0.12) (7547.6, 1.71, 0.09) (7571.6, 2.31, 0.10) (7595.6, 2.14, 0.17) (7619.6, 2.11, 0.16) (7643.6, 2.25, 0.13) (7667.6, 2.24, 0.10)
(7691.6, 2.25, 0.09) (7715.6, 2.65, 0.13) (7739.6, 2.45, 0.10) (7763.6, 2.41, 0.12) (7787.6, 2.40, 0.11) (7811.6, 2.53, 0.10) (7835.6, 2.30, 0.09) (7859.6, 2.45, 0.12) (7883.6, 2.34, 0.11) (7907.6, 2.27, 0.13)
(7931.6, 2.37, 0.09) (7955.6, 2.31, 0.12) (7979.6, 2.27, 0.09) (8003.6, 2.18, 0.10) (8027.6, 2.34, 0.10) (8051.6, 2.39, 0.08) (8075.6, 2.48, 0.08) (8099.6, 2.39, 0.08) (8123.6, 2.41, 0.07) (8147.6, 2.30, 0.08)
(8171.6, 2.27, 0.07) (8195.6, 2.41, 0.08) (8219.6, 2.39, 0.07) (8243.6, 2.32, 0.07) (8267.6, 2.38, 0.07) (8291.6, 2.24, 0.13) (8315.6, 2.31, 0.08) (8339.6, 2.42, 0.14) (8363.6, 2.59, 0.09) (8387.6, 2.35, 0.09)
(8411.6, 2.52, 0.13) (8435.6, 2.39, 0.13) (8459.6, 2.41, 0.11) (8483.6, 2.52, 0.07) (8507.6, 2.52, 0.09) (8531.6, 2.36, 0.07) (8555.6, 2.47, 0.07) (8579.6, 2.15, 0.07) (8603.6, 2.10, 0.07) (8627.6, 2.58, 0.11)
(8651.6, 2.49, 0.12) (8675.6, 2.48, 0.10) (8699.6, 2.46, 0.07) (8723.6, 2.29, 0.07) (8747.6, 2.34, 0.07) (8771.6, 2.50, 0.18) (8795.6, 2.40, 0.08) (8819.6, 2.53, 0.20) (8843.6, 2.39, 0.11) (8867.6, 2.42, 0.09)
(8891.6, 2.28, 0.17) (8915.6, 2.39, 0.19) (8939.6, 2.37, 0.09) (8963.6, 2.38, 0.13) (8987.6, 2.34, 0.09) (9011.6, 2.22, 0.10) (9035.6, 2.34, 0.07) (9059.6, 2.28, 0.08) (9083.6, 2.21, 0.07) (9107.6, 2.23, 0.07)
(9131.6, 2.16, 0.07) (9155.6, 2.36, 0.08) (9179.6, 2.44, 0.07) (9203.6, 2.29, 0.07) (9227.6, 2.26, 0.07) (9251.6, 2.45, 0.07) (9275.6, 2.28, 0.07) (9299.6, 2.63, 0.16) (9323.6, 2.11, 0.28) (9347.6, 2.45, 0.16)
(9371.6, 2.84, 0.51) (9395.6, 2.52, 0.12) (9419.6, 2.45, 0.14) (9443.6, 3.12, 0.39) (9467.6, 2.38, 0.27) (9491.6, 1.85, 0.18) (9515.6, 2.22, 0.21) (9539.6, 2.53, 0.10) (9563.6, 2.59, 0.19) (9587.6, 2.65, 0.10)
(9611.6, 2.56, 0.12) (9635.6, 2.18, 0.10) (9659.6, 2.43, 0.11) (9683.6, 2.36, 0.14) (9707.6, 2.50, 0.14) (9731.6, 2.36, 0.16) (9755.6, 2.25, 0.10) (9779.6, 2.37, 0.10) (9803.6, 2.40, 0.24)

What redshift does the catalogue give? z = 0.46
